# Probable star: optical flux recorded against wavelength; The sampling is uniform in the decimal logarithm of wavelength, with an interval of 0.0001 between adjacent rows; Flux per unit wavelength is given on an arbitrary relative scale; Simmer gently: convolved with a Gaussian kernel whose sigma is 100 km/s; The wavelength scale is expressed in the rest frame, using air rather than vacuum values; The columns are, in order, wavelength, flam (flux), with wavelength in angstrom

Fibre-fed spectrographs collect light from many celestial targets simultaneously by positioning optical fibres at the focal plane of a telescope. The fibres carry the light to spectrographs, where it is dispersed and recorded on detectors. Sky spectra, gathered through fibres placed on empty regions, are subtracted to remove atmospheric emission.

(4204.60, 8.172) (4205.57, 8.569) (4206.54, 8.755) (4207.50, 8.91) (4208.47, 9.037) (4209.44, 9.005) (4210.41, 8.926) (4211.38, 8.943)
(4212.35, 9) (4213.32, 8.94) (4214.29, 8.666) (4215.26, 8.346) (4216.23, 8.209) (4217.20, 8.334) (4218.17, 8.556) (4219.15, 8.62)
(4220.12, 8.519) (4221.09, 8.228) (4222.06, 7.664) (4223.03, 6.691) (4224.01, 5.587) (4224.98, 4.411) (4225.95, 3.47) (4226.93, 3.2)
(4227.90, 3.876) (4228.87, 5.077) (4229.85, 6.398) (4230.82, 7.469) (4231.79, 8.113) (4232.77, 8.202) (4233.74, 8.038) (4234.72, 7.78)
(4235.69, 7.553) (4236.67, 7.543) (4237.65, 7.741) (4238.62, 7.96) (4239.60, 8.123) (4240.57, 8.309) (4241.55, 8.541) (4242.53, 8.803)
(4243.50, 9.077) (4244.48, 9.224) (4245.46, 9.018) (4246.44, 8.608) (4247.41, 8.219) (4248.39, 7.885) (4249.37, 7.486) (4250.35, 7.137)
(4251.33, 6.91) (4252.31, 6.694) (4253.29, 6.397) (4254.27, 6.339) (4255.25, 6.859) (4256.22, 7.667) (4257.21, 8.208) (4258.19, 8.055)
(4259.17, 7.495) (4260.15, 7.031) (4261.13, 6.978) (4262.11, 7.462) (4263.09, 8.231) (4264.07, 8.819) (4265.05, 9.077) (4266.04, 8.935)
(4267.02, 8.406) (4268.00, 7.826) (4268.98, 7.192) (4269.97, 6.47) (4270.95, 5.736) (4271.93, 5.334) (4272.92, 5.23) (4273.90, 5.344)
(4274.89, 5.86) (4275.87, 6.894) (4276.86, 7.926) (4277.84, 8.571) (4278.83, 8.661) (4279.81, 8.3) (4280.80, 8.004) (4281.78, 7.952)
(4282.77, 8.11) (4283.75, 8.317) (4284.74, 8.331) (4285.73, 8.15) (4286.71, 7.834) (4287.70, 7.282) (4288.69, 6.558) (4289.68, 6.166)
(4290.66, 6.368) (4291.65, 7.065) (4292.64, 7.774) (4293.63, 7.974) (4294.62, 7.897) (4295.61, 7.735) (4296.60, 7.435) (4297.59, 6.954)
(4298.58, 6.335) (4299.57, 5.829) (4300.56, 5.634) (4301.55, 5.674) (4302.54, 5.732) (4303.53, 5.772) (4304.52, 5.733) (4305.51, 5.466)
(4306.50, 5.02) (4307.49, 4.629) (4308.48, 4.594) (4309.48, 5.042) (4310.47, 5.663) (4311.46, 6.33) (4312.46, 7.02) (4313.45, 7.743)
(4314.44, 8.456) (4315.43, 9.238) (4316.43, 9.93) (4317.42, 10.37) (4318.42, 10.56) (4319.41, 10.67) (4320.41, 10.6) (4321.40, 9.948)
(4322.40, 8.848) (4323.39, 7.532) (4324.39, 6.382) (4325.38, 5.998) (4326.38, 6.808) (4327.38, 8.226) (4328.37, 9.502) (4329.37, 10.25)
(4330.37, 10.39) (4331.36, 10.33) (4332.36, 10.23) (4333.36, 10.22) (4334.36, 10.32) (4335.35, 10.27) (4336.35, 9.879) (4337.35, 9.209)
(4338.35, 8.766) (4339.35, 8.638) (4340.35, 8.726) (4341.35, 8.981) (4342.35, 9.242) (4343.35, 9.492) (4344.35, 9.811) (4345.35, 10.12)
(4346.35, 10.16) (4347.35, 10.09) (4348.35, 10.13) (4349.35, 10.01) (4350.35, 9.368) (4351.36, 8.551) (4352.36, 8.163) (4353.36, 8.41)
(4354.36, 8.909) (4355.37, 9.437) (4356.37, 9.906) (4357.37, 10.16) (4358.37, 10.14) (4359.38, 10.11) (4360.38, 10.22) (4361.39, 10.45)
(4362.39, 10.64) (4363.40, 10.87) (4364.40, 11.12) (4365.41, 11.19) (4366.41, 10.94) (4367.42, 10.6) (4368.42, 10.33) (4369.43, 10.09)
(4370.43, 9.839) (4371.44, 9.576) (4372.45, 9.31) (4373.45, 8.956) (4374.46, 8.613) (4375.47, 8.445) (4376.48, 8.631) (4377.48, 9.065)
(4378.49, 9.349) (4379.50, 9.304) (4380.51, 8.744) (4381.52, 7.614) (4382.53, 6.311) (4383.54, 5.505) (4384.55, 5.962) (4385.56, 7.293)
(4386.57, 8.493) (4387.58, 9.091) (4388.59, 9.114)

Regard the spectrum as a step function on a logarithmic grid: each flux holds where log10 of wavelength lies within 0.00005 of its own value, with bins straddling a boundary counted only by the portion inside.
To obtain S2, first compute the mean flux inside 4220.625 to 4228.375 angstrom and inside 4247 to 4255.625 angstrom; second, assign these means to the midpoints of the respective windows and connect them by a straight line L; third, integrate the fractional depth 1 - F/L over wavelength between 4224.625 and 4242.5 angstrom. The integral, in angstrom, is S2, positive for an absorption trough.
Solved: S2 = -2.44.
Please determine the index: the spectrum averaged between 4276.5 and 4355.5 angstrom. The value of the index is 8.16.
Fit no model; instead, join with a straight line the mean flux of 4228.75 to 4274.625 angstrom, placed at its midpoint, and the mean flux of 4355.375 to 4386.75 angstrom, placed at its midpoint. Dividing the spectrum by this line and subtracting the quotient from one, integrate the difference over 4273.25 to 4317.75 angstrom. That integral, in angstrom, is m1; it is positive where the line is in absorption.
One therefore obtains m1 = 6.2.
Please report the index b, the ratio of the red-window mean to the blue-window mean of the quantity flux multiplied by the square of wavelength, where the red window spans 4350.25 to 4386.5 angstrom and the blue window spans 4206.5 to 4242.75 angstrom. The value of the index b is 1.3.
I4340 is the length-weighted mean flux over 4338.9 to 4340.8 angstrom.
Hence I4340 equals 8.68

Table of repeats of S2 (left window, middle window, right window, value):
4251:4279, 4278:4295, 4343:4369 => 0.4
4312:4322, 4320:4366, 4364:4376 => 0.9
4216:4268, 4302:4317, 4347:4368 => 4.2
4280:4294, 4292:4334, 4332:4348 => 4.6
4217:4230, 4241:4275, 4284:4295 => -3.3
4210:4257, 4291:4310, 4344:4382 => 5.3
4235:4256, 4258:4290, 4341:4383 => 3.0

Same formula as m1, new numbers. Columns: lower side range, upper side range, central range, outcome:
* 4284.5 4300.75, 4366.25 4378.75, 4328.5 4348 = -2.92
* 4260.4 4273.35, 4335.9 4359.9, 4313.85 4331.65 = -0.62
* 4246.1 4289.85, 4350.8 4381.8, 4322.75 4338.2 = -0.34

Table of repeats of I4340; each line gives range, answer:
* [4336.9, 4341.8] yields 8.85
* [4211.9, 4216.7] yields 8.63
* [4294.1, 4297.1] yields 7.68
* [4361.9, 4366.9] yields 11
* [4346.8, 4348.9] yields 10.1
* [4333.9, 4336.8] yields 10.2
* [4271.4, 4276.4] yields 5.74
